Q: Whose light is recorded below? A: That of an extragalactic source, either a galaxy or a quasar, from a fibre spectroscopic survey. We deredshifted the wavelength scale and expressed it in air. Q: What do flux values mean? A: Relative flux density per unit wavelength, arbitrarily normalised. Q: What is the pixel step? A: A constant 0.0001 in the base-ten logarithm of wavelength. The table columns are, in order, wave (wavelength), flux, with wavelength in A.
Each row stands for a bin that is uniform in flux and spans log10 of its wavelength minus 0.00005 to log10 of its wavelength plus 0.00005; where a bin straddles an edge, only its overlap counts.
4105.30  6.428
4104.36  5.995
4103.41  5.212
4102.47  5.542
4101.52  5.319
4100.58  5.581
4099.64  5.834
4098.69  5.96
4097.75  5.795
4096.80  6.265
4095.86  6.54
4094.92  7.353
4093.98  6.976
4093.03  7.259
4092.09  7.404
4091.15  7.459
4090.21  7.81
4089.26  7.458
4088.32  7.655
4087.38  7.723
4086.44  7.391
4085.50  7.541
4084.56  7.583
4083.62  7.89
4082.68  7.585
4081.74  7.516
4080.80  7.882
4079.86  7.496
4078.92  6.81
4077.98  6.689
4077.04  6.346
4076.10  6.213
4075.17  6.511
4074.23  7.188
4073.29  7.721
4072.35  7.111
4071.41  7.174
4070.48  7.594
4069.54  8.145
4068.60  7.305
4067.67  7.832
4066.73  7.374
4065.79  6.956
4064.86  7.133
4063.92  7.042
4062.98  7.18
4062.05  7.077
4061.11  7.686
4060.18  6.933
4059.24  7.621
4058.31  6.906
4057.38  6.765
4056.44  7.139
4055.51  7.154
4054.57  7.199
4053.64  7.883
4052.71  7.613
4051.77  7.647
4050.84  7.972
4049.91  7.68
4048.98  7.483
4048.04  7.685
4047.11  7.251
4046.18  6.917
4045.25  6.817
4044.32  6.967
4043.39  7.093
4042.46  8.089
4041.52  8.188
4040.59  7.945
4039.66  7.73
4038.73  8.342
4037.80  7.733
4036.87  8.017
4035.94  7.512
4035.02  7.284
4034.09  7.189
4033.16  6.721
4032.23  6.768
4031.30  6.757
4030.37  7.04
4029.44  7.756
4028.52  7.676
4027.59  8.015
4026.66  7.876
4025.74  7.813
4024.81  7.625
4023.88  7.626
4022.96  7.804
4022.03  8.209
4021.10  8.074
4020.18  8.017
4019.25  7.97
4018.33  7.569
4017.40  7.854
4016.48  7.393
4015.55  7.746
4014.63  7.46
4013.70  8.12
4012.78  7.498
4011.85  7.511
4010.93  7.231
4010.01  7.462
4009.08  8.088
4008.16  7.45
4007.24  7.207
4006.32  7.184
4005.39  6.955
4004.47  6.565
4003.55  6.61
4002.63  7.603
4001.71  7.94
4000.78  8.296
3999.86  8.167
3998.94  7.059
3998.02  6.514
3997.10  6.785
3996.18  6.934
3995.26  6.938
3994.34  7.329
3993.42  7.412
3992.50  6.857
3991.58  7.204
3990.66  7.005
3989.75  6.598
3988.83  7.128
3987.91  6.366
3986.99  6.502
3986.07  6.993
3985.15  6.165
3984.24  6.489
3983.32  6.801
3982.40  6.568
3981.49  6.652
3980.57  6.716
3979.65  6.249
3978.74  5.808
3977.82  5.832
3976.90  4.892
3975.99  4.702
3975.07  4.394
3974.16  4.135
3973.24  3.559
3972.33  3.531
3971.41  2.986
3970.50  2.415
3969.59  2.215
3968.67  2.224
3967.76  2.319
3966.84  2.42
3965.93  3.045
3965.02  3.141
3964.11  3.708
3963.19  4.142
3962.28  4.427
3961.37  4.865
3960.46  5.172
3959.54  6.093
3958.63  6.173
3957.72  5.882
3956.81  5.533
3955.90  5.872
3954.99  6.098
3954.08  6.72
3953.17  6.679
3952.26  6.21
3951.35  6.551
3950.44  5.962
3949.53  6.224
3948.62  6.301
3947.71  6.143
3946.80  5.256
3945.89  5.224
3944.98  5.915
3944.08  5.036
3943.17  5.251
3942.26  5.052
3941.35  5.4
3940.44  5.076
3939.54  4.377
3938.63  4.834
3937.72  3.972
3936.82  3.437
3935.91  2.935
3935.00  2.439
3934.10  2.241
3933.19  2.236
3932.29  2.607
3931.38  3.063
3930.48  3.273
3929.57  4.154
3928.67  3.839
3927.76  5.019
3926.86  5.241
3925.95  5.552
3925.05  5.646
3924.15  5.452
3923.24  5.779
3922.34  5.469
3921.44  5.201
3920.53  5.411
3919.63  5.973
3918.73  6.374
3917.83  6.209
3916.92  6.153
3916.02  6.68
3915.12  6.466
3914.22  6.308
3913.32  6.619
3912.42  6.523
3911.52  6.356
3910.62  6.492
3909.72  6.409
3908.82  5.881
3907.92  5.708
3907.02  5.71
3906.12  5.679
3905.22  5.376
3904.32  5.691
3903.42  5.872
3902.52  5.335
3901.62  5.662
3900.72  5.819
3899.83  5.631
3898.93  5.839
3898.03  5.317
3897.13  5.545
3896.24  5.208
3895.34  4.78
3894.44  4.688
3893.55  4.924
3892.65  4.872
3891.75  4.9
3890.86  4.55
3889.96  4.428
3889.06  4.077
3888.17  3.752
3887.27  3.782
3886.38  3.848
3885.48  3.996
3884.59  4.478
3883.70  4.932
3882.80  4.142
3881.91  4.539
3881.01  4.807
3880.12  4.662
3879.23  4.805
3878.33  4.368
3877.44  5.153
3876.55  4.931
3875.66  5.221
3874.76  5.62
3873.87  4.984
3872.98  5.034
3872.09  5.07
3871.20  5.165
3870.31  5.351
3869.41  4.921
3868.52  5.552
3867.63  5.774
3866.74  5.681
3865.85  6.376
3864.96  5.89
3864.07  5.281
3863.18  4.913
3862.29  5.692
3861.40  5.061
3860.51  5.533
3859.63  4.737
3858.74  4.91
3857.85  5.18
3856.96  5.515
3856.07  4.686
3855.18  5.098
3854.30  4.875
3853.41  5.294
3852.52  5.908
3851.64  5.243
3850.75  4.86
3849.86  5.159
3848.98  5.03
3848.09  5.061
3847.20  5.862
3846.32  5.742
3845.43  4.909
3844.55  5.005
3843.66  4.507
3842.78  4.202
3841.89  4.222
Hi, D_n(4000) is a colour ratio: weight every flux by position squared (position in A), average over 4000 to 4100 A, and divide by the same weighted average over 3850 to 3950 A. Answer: 1.56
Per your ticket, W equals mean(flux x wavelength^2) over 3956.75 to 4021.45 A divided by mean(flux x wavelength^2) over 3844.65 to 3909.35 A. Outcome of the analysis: 1.3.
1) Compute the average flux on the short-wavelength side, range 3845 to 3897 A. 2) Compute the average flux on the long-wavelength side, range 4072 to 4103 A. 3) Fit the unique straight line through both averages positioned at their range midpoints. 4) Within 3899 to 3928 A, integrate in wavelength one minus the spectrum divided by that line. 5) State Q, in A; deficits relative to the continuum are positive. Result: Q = -2.7 A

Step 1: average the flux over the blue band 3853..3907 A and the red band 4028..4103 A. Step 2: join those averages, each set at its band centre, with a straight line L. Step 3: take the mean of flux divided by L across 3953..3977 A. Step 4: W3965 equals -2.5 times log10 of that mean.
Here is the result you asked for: 0.37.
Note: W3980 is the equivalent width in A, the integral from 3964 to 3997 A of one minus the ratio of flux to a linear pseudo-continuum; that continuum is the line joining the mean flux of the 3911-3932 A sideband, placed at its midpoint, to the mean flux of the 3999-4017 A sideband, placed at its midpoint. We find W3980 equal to 7.6 A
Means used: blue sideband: 5.49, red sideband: 7.49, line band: 5.32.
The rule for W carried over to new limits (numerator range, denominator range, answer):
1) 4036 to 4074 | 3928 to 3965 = 1.62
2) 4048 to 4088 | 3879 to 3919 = 1.50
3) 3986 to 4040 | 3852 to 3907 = 1.56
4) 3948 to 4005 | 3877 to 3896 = 1.33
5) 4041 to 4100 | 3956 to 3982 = 1.72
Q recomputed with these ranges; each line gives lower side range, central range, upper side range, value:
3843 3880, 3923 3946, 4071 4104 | 5.73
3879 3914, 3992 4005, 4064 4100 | -1.94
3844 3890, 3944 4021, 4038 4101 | 2.70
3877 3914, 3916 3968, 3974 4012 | 8.72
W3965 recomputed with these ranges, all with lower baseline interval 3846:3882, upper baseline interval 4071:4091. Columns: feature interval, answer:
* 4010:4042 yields -0.132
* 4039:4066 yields -0.054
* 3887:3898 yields 0.177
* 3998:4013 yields -0.128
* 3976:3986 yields 0.028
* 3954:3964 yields 0.130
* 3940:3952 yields 0.066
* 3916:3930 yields 0.058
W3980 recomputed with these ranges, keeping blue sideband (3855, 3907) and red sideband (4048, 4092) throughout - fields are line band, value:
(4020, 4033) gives -1.51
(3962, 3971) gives 4.60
